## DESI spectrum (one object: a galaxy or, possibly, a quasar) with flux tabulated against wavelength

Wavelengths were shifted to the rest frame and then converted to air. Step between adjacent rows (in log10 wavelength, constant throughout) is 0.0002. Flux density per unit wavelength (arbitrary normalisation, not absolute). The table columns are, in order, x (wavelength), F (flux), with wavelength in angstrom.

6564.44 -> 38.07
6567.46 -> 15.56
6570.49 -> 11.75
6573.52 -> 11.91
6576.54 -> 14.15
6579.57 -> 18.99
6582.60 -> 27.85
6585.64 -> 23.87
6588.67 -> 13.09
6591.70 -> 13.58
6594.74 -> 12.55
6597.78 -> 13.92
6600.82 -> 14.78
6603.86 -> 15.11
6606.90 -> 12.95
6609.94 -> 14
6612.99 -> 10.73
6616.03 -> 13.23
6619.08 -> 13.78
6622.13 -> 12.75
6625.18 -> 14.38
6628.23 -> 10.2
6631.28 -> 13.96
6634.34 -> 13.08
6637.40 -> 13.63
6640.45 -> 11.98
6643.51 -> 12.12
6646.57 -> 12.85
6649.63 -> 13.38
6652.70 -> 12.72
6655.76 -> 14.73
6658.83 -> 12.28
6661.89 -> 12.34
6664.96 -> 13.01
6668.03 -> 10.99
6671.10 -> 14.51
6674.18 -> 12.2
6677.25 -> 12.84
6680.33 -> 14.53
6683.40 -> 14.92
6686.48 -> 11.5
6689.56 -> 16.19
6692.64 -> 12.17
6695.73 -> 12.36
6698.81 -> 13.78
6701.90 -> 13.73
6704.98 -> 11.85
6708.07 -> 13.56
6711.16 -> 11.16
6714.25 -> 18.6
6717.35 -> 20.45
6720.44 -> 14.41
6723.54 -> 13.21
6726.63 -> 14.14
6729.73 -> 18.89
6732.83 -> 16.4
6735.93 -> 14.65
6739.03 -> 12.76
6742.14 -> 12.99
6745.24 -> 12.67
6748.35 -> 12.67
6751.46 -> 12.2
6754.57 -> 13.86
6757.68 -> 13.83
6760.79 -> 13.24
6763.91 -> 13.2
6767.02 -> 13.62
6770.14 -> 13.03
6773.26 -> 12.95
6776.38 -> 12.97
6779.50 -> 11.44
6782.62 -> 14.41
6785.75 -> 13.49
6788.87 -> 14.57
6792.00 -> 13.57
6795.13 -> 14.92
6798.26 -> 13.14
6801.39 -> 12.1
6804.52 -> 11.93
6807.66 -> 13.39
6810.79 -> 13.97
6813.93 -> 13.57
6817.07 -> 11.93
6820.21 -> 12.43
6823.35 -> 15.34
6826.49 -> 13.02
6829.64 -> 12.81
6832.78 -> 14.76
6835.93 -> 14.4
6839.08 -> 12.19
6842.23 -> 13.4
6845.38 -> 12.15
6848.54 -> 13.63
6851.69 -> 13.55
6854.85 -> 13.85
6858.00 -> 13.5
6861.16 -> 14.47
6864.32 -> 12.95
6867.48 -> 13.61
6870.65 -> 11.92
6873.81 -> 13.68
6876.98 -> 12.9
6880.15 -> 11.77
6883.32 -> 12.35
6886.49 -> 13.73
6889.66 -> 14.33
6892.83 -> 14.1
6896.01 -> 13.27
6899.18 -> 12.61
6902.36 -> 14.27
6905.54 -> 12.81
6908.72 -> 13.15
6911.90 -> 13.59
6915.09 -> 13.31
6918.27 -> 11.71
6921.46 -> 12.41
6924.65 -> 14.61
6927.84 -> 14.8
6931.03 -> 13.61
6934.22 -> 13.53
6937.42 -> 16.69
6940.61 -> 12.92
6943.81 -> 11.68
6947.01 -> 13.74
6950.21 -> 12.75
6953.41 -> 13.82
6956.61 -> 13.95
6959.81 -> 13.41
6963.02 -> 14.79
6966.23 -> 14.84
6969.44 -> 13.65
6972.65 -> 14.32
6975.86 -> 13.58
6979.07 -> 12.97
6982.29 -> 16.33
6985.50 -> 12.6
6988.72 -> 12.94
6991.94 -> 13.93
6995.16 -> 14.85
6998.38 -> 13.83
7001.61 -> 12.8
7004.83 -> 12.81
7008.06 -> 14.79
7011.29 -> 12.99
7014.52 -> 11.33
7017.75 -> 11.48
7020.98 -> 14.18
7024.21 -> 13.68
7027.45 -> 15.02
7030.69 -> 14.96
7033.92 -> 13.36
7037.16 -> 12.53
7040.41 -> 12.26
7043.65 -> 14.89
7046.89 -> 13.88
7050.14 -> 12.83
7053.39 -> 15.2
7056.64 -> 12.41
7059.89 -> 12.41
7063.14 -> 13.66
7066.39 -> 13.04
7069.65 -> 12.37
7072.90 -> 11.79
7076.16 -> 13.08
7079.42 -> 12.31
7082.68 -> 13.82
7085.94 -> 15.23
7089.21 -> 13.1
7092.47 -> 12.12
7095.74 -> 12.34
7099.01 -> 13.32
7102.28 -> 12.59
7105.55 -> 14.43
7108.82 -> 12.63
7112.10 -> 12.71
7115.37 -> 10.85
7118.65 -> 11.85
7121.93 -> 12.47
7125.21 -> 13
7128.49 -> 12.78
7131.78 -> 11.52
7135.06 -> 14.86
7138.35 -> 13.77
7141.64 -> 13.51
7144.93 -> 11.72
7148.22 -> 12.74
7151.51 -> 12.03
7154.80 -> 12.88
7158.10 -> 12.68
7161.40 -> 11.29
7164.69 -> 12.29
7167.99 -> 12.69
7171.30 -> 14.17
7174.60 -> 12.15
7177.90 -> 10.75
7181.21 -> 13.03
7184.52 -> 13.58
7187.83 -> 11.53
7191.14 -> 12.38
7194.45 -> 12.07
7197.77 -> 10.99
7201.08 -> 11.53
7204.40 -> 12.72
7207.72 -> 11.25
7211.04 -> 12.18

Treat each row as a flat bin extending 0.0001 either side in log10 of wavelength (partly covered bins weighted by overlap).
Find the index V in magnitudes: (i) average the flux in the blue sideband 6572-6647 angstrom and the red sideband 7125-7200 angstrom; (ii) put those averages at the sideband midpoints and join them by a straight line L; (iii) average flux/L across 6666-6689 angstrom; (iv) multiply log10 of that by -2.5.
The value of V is 0.08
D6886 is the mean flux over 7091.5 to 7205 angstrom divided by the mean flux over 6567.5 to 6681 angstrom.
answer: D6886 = 0.9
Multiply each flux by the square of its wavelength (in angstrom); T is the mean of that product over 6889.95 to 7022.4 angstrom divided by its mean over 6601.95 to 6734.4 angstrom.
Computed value 1.1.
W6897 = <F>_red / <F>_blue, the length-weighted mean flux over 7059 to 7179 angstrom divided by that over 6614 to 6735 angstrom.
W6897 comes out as 0.93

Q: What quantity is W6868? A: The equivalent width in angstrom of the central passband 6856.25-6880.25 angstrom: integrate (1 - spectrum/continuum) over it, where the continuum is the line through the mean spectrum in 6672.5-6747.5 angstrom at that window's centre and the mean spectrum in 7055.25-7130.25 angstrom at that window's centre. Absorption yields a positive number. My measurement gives 0.71 angstrom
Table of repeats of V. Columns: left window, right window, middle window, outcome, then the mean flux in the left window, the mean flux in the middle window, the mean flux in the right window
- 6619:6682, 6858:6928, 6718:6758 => -0.09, 13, 14.2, 13.3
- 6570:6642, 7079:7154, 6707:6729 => -0.08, 14.5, 15.2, 12.9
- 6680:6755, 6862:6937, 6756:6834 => 0.04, 14.1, 13.3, 13.3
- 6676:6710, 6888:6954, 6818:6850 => 0.01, 13.4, 13.4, 13.5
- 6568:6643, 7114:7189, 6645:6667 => 0.10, 14.4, 13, 12.5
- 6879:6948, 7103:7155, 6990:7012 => -0.05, 13.4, 13.7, 12.7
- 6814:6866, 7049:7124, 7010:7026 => 0.02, 13.4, 12.8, 12.9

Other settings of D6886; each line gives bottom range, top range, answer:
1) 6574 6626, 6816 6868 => 0.88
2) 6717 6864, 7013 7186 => 0.95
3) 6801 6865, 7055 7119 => 0.96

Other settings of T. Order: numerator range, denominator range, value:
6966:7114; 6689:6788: 1.05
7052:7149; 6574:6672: 1.06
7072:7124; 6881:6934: 1.01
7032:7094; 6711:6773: 1.01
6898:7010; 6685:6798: 1.05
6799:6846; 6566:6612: 0.91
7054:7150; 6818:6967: 1.01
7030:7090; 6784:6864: 1.06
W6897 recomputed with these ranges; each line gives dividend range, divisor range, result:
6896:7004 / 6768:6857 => 1.02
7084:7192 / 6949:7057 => 0.93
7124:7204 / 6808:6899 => 0.94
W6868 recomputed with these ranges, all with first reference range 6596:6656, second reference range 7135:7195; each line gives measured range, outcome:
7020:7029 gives -1.1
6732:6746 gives -0.8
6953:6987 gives -3.3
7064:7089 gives -0.8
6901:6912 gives -0.5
